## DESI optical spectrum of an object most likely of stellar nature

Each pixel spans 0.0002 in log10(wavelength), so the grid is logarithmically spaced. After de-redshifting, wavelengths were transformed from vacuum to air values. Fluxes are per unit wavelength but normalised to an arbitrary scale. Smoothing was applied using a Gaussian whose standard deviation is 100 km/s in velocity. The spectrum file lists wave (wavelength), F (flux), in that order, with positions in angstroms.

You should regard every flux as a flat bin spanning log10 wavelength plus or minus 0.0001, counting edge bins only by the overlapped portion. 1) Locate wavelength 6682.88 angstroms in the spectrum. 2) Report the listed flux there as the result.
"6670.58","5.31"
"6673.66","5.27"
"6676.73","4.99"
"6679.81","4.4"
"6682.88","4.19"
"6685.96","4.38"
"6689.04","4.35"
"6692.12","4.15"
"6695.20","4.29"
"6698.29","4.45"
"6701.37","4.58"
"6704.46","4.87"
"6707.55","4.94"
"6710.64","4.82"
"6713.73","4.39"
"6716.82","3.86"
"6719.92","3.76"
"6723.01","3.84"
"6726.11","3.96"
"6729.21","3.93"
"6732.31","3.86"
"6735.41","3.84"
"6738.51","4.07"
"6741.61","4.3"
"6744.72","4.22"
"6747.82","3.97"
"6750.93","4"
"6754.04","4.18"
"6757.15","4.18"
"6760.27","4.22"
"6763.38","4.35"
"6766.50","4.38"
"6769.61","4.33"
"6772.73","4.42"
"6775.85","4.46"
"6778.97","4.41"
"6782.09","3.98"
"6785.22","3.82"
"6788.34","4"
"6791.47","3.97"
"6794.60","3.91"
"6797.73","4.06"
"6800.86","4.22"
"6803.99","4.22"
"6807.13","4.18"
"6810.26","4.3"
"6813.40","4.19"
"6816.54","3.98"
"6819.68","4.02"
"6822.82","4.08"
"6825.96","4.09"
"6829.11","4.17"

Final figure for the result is 4.19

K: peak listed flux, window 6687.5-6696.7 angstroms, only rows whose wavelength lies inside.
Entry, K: 4.35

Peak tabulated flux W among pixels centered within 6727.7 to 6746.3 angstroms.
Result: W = 4.3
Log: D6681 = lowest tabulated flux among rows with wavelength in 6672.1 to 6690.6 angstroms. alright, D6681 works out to 4.19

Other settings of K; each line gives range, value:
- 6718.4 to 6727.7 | 3.96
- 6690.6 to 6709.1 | 4.94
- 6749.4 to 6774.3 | 4.42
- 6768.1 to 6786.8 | 4.46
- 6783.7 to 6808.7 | 4.22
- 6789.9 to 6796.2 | 3.97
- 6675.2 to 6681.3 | 4.99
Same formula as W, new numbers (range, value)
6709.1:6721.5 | 4.82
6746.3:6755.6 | 4.18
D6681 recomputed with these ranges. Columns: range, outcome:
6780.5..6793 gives 3.82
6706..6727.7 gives 3.76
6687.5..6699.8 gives 4.15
